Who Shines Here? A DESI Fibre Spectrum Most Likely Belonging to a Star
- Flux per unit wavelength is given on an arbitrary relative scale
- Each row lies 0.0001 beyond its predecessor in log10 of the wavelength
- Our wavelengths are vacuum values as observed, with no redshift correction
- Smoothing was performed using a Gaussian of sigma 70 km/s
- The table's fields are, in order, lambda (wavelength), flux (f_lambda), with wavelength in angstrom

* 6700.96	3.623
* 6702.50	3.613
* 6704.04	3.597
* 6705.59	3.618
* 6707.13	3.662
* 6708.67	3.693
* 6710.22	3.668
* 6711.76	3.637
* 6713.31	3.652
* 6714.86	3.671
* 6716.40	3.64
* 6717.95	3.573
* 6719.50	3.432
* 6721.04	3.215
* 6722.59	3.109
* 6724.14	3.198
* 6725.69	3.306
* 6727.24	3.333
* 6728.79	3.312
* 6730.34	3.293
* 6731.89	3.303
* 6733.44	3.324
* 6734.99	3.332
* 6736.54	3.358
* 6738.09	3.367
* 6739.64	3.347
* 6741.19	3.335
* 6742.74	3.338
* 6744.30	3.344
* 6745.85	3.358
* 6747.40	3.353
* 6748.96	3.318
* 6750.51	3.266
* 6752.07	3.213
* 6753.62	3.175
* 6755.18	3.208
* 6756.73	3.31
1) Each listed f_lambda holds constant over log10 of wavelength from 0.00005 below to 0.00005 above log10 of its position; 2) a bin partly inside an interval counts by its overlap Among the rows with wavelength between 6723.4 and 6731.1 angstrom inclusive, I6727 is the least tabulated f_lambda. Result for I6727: 3.198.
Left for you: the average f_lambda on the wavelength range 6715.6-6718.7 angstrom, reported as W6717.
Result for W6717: 3.61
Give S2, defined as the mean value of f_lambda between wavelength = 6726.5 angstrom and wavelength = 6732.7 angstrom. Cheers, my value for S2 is 3.31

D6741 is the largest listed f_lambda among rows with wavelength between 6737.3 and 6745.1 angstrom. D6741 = 3.367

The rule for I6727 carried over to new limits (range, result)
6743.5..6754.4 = 3.175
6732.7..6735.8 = 3.324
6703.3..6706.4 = 3.597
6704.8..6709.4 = 3.618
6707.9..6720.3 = 3.432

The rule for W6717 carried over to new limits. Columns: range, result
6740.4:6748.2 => 3.34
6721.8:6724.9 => 3.15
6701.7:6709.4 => 3.64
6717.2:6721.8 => 3.41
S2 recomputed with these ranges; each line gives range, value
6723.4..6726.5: 3.25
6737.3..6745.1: 3.35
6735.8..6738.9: 3.37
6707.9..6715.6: 3.66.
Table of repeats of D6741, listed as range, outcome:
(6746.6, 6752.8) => 3.353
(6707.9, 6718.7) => 3.693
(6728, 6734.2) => 3.324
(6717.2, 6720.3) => 3.573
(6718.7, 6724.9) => 3.432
